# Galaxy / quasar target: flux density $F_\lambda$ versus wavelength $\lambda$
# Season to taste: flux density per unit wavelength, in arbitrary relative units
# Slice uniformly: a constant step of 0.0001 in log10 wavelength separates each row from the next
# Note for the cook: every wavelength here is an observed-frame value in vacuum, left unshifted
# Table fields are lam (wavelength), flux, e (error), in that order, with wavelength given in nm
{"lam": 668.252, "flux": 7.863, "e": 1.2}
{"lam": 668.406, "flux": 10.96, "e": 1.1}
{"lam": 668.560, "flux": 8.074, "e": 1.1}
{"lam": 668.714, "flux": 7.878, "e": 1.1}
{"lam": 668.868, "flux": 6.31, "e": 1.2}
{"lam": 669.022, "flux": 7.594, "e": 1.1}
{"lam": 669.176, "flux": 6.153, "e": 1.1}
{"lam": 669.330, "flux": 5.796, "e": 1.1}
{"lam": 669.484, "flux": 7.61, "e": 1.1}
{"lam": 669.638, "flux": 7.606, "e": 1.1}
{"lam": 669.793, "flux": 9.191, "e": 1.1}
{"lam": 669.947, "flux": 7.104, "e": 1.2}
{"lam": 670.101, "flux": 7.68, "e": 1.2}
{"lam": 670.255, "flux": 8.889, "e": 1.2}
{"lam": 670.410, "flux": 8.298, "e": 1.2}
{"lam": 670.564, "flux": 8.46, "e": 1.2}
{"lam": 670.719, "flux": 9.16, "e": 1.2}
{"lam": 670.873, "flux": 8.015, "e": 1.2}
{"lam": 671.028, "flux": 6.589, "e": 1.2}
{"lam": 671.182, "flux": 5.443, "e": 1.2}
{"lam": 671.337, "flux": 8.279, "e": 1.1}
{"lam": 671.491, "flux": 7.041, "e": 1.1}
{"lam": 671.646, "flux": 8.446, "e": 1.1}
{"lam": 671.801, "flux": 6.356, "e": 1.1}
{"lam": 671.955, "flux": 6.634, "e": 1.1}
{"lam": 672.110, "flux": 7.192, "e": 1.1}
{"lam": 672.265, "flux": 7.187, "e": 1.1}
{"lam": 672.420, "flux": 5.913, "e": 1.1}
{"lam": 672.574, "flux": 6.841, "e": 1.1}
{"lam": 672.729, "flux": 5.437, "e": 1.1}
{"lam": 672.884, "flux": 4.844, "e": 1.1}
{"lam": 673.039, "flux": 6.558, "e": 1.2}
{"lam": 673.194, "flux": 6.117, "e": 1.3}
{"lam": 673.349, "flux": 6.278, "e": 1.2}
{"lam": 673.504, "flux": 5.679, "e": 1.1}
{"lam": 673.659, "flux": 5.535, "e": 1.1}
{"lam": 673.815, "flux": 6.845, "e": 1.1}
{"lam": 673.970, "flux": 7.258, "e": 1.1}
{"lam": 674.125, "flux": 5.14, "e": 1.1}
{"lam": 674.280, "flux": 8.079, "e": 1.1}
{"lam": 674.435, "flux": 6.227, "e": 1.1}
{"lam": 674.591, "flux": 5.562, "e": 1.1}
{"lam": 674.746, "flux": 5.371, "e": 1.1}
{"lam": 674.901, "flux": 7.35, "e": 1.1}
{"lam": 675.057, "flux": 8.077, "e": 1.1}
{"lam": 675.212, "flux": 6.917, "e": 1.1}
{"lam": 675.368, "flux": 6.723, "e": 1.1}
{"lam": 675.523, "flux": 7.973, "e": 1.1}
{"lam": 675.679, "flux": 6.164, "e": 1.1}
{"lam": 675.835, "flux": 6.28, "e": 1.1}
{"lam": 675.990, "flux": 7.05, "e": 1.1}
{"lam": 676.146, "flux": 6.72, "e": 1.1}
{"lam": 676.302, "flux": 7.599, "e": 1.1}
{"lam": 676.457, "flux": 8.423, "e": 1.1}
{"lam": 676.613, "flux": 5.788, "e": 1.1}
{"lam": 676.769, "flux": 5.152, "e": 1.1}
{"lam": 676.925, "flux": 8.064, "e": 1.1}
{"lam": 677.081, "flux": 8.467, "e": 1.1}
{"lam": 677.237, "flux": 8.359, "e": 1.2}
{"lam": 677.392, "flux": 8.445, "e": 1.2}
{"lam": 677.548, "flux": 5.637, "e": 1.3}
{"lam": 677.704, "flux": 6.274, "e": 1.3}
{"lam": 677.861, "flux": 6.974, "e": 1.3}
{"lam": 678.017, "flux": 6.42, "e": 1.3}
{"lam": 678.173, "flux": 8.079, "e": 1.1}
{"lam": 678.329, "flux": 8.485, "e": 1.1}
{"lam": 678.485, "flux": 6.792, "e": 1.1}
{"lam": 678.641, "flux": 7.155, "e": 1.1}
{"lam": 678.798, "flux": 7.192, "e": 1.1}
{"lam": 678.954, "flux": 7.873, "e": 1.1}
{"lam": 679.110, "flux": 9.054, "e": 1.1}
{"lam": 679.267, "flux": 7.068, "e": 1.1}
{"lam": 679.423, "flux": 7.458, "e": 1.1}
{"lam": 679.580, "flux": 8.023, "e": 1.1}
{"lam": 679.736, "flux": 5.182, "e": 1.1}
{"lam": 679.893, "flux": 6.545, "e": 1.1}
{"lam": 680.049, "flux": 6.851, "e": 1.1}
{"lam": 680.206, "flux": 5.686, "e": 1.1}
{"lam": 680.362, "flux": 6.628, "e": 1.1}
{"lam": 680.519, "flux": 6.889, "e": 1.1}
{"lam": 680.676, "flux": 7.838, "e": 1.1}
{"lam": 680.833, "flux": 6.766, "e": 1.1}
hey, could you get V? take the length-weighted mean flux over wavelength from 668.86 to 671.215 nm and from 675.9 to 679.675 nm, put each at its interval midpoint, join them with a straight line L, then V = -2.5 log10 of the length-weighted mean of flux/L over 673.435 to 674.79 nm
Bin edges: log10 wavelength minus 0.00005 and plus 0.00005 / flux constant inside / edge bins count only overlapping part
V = 0.20 mag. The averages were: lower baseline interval 7.57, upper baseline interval 7.34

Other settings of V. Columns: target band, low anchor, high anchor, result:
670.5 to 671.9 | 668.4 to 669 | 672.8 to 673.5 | -0.107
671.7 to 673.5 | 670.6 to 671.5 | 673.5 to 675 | 0.105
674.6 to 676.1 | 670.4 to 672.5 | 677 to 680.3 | 0.072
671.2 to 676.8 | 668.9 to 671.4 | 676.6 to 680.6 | 0.114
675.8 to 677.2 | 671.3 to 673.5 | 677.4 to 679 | -0.023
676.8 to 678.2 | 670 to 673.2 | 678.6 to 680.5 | -0.036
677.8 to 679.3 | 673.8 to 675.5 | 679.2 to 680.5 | -0.127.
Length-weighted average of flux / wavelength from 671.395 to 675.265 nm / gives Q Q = 6.52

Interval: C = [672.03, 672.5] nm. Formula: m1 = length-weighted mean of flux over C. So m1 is 6.77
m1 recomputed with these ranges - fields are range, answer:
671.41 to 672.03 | 7.14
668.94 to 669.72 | 6.96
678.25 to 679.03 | 7.5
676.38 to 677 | 6.84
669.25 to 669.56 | 6.7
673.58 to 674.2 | 6.19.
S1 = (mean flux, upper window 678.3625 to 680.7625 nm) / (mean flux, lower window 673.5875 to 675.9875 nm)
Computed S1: 1.1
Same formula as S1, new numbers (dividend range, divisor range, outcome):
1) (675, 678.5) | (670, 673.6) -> 1.02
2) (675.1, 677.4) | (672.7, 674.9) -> 1.17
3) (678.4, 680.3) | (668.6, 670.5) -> 0.94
